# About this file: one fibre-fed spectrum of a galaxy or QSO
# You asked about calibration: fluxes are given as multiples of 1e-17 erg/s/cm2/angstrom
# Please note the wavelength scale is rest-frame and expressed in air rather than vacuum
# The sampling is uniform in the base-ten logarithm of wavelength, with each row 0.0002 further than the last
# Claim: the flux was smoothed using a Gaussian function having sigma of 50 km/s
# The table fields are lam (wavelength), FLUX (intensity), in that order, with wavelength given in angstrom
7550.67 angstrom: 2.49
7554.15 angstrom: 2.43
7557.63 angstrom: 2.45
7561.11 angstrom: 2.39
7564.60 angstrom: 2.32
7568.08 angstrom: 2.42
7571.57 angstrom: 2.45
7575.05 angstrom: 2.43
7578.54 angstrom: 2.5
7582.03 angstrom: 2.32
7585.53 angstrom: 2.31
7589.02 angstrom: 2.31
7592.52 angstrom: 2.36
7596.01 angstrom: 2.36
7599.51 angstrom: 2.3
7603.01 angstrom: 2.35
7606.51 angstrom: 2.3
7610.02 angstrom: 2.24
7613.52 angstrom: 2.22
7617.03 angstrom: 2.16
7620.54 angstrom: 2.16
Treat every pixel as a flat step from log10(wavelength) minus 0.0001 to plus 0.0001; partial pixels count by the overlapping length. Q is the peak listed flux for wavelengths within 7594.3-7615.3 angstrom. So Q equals 2.36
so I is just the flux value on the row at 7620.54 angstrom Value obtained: 2.16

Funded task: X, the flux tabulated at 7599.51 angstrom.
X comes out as 2.3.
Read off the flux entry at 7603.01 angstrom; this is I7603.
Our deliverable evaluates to 2.35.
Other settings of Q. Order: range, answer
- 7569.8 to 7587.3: 2.5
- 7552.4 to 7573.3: 2.45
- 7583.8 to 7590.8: 2.31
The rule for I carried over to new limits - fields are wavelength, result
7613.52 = 2.22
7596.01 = 2.36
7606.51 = 2.3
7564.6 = 2.32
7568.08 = 2.42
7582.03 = 2.32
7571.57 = 2.45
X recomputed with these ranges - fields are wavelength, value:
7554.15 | 2.43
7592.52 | 2.36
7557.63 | 2.45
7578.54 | 2.5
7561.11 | 2.39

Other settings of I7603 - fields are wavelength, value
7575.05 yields 2.43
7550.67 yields 2.49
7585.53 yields 2.31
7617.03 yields 2.16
